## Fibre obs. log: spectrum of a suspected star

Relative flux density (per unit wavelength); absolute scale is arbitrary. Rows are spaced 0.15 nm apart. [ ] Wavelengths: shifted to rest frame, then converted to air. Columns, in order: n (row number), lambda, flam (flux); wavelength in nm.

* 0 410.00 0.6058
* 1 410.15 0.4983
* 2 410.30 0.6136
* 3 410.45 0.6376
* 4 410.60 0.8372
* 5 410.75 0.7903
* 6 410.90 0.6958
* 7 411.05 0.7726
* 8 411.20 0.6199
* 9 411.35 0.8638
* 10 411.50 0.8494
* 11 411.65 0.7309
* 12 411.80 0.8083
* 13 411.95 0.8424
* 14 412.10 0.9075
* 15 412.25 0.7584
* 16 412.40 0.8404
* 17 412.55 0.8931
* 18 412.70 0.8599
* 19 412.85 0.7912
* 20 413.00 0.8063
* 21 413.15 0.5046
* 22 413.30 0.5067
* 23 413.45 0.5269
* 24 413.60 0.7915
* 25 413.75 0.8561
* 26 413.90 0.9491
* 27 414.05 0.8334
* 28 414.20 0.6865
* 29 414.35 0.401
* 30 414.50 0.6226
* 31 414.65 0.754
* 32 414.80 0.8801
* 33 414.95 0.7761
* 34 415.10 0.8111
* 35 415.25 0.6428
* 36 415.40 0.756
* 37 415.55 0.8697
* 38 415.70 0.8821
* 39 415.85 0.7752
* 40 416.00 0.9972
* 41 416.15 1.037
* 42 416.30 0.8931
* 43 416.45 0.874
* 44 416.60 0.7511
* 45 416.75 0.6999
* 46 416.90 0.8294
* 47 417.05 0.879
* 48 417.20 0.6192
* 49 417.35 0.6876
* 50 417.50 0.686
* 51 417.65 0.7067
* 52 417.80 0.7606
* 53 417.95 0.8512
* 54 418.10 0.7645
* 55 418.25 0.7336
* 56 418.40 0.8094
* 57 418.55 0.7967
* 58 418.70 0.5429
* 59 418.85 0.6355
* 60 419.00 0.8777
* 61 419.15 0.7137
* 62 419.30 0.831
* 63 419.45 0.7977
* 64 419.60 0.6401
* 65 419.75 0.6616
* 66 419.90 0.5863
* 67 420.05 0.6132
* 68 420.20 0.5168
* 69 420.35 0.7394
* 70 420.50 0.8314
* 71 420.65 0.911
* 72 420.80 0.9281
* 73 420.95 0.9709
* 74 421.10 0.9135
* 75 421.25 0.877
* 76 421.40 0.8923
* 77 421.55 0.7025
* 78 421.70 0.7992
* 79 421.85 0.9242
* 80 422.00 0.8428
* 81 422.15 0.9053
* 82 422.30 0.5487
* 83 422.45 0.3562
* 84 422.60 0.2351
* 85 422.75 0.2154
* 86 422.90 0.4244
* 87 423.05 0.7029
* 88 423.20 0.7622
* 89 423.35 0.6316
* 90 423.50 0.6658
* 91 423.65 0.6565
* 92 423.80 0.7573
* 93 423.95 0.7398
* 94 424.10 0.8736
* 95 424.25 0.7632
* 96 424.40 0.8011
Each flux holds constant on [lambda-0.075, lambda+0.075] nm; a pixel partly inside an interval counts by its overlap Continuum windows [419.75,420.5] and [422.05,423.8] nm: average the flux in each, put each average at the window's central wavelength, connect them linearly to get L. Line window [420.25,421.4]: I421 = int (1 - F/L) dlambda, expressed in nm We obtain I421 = -0.47 nm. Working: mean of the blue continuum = 0.64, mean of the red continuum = 0.568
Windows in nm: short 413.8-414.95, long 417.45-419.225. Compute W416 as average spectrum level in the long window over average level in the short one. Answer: 1.0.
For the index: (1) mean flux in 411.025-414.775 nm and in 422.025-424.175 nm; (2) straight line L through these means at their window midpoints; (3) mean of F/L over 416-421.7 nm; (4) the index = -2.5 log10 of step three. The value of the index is -0.16 mag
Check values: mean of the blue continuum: 0.752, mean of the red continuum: 0.611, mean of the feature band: 0.775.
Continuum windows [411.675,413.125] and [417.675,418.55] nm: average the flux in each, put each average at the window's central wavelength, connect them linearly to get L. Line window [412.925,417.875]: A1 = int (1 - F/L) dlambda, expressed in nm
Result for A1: 0.24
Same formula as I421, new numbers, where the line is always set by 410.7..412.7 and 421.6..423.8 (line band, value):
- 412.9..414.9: 0.16 nm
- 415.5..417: -0.27 nm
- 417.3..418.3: -0.06 nm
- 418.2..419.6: -0.12 nm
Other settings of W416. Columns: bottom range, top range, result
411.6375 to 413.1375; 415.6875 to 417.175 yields 1.05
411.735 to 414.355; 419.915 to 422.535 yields 1.02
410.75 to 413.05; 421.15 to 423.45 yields 0.82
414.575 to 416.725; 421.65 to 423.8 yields 0.75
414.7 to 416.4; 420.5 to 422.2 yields 1.04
